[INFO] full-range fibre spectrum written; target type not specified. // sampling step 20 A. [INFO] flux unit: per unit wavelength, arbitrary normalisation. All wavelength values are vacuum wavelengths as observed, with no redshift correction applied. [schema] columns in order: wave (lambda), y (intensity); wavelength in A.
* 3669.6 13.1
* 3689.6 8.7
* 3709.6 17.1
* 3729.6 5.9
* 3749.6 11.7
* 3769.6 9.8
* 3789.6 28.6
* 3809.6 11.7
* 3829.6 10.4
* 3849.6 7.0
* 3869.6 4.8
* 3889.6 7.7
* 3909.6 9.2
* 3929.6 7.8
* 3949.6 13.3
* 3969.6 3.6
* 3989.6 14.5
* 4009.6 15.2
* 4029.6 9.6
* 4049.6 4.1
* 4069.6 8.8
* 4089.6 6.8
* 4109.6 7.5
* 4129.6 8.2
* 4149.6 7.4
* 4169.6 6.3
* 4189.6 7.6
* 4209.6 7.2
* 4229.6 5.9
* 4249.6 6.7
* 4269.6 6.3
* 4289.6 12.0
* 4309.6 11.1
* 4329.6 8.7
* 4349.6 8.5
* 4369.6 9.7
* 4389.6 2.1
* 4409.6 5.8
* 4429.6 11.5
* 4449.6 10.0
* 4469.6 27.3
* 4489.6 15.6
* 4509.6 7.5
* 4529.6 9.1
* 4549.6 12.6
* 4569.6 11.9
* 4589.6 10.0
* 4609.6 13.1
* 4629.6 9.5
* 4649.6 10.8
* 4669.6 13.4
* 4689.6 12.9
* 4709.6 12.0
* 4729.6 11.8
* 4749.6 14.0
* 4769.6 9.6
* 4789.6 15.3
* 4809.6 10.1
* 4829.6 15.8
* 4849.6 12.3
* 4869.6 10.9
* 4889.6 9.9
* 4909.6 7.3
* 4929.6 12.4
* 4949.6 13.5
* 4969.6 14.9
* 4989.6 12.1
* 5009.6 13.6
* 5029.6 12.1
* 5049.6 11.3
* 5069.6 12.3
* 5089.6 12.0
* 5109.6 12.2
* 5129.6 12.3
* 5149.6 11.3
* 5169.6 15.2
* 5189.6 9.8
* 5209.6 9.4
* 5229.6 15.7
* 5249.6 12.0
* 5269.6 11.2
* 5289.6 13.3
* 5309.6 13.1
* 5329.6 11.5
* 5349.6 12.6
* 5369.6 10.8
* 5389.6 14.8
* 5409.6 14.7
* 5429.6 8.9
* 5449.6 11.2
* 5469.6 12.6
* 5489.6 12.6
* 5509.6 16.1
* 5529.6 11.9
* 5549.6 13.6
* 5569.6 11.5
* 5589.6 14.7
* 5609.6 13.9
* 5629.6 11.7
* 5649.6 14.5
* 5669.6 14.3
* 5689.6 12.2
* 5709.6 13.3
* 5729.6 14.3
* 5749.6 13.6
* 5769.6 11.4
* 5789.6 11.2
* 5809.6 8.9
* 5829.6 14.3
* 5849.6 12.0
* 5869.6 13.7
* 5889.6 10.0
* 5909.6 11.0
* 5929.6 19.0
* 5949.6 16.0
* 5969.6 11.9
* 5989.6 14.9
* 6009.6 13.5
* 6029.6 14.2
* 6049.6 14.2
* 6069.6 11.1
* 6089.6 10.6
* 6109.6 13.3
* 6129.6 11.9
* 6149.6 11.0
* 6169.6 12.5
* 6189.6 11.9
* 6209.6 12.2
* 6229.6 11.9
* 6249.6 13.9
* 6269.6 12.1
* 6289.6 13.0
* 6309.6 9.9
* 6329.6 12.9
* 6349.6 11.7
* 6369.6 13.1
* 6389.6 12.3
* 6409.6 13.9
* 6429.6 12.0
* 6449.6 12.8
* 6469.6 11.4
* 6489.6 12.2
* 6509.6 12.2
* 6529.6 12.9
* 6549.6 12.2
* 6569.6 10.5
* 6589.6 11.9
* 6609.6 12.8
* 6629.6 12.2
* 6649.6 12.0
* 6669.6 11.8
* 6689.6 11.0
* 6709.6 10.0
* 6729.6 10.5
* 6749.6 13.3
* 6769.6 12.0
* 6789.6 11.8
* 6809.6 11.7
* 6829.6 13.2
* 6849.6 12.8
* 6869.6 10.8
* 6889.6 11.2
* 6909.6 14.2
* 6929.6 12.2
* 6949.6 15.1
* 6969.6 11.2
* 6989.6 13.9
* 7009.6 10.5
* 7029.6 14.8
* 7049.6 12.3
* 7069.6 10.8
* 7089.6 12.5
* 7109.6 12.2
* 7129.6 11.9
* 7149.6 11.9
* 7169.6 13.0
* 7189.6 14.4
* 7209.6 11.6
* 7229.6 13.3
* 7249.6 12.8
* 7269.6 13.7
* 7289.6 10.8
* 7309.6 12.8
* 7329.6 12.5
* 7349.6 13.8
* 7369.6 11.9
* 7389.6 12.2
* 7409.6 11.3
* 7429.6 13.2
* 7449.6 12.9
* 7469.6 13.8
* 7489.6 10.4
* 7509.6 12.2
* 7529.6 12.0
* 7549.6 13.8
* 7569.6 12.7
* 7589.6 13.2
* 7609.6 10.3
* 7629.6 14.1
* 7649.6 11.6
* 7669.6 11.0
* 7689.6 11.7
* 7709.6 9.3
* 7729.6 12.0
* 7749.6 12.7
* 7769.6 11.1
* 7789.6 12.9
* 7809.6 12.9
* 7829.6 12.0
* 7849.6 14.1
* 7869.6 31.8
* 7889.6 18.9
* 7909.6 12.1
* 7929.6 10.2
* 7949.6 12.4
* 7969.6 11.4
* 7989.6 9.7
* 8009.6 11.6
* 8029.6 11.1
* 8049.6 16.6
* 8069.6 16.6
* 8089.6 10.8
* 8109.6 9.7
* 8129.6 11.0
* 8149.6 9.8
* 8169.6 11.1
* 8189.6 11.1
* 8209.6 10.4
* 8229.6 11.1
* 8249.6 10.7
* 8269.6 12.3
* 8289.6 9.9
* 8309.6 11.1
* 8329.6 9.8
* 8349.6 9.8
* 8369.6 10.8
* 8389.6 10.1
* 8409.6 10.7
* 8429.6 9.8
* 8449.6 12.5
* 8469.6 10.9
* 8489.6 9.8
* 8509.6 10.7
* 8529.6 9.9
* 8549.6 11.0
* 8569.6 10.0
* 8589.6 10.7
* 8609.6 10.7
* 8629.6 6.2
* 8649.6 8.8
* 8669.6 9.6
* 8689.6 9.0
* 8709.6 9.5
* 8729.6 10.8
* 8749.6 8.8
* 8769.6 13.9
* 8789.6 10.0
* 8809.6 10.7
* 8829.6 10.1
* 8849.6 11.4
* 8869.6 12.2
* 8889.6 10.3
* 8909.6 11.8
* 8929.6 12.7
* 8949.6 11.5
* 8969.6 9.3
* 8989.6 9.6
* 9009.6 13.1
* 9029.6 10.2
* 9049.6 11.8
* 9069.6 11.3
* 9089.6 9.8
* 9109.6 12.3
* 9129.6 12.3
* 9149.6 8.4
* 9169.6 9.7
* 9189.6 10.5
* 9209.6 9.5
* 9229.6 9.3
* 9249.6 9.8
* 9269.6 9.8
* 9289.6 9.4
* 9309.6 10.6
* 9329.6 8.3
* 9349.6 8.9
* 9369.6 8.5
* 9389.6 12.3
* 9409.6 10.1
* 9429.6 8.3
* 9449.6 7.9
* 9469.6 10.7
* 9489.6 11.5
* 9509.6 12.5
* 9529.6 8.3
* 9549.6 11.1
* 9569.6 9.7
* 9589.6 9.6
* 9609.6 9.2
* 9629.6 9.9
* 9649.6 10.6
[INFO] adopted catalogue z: 0.198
